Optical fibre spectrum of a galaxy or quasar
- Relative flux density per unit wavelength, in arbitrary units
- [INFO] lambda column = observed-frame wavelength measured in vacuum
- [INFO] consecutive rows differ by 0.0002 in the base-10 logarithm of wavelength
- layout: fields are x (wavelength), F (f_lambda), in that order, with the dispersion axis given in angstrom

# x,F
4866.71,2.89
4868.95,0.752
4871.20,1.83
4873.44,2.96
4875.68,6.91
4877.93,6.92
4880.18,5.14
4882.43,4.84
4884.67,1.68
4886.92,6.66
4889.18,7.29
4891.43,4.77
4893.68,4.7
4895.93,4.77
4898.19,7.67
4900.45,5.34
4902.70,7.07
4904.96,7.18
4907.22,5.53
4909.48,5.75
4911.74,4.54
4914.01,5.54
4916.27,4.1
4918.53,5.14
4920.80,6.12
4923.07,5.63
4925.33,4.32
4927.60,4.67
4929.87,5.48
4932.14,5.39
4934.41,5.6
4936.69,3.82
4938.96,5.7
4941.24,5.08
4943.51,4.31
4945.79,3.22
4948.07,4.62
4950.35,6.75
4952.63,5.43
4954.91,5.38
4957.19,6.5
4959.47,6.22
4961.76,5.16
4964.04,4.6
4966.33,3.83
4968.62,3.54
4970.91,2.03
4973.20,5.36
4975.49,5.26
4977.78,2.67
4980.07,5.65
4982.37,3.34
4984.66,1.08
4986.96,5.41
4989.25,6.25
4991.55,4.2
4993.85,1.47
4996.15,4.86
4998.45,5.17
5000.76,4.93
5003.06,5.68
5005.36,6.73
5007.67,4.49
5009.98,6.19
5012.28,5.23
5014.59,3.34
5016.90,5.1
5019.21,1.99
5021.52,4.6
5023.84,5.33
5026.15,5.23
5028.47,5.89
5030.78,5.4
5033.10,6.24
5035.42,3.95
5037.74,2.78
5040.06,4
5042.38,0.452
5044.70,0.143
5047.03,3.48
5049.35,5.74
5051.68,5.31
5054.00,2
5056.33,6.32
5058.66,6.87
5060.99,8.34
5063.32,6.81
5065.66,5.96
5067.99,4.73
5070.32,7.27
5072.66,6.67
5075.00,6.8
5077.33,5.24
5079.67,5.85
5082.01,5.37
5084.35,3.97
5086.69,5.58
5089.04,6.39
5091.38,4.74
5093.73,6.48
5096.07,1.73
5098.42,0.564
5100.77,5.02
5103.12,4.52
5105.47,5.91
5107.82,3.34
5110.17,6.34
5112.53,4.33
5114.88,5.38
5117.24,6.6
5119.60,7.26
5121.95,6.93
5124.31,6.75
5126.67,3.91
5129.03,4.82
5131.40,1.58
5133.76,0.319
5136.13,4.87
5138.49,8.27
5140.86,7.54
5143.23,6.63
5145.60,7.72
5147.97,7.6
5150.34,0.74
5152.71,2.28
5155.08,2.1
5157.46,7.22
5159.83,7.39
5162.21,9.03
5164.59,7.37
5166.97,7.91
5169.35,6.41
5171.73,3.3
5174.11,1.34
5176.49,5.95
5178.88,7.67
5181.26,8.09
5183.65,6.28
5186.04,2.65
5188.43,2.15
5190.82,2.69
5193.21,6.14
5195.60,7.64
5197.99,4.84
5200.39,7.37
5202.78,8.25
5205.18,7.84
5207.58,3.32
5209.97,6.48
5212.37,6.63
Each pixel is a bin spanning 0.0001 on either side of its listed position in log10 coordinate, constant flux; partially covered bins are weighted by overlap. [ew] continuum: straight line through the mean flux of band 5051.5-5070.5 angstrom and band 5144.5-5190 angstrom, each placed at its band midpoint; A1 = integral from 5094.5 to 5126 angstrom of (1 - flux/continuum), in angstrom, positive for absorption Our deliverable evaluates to 3.84 angstrom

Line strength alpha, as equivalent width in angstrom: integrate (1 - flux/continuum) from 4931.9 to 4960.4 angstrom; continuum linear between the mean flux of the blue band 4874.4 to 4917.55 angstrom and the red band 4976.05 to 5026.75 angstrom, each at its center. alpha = -0.9 angstrom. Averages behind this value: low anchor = 5.59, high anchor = 4.5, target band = 5.22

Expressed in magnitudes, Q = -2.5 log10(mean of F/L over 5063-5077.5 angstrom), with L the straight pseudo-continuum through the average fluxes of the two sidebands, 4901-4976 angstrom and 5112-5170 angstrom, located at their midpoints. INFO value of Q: -0.145 mag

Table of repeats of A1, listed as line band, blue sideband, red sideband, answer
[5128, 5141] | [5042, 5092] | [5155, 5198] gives 2.8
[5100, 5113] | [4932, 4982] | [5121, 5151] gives 0.6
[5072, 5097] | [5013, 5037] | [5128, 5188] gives -1.9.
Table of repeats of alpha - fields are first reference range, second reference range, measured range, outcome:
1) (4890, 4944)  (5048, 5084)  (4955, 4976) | 3.0 angstrom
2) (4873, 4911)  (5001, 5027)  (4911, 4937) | 1.8 angstrom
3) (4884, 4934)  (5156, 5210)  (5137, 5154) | 0.3 angstrom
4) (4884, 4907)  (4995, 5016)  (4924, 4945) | 2.5 angstrom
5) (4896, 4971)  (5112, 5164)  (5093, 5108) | 4.2 angstrom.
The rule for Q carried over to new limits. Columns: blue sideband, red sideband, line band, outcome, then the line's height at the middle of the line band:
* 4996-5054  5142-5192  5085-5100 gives 0.14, 4.87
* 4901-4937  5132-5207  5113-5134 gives 0.11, 5.58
